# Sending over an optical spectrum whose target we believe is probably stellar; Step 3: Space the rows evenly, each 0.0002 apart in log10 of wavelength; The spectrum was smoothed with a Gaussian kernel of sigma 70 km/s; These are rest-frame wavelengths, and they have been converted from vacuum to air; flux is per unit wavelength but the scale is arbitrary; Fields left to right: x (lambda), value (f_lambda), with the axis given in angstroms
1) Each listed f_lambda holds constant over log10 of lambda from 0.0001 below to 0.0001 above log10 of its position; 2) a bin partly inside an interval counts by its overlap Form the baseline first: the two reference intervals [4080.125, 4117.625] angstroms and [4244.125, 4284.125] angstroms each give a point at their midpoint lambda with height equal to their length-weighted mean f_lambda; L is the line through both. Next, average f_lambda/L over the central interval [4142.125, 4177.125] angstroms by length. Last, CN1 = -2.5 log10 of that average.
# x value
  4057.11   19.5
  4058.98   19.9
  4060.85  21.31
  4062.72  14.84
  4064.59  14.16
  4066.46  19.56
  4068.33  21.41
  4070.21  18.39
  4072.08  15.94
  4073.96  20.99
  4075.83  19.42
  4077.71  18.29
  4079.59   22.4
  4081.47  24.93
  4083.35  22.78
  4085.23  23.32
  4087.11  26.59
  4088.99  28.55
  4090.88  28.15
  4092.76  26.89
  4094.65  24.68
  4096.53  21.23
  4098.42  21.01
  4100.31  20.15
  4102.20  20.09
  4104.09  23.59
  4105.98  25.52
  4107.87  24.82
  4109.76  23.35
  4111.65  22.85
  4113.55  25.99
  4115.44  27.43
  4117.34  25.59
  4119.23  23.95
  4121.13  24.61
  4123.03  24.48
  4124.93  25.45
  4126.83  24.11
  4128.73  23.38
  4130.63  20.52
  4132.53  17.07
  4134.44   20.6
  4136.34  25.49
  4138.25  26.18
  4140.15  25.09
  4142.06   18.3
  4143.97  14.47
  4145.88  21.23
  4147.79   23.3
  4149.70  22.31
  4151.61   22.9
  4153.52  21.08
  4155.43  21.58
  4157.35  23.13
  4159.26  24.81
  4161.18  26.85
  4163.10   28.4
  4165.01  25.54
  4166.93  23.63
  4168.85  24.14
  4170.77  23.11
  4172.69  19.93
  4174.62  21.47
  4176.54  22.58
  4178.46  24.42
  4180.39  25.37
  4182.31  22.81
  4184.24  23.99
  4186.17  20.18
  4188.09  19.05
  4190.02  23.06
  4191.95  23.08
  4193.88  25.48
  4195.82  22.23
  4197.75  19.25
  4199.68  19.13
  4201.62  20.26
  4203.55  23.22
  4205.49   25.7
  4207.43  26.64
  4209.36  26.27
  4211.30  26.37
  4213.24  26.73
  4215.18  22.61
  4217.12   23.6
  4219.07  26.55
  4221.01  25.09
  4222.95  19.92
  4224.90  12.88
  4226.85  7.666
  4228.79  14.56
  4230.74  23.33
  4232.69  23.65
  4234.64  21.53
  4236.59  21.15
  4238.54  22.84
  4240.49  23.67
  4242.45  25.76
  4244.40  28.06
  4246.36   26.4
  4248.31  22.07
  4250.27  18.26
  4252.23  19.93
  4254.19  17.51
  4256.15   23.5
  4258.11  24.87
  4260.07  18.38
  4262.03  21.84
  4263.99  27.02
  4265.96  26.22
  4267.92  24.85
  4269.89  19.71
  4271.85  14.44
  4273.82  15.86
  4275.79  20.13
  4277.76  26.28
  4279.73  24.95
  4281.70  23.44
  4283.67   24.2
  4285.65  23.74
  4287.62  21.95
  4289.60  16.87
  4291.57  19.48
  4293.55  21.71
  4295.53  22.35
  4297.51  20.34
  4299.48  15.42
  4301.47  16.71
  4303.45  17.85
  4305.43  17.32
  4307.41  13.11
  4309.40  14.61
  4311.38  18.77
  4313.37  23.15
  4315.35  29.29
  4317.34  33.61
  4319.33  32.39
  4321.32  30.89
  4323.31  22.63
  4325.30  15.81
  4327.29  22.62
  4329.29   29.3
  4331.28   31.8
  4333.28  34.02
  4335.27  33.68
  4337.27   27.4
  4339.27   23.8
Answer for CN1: 0.04 mag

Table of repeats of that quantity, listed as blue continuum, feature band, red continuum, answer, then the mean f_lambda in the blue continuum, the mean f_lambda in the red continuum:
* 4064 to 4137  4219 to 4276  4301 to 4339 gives 0.13 mag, 22.8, 24.6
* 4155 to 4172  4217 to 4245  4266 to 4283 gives 0.08 mag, 24.6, 21.6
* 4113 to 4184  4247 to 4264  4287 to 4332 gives 0.06 mag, 23.3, 22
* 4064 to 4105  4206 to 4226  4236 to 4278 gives -0.07 mag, 22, 22.2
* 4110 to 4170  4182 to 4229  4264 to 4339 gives 0.06 mag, 23.4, 23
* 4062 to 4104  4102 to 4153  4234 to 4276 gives -0.07 mag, 21.6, 22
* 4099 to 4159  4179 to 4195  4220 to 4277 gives -0.04 mag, 22.9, 21.1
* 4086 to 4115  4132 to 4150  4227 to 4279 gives 0.10 mag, 24.3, 21.8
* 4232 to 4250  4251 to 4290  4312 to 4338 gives 0.16 mag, 23.7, 28.1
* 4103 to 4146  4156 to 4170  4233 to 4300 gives -0.10 mag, 23.2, 22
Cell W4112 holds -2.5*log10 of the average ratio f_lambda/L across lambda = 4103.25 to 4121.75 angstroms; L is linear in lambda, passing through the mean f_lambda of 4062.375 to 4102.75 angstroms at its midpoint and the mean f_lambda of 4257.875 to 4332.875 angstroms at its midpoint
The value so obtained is -0.142 mag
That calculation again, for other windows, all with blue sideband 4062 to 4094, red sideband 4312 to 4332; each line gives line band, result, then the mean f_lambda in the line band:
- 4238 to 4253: 0.082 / 23.4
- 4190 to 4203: 0.117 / 21.7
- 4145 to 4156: 0.053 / 22.1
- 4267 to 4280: 0.245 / 20.6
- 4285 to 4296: 0.249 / 20.9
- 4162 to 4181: -0.008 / 23.8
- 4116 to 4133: -0.041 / 23.5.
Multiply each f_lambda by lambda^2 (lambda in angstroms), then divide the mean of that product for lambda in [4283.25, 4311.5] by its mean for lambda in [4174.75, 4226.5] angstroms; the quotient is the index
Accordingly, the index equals 0.9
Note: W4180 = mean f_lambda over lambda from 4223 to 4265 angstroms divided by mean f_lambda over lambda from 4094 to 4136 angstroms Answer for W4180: 0.91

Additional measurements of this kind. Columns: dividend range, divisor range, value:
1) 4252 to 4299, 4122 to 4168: 0.94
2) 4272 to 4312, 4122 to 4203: 0.87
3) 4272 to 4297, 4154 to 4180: 0.90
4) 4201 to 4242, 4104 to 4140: 0.92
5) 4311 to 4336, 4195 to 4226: 1.21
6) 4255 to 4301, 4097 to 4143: 0.93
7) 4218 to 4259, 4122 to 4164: 0.94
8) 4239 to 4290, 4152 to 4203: 0.98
